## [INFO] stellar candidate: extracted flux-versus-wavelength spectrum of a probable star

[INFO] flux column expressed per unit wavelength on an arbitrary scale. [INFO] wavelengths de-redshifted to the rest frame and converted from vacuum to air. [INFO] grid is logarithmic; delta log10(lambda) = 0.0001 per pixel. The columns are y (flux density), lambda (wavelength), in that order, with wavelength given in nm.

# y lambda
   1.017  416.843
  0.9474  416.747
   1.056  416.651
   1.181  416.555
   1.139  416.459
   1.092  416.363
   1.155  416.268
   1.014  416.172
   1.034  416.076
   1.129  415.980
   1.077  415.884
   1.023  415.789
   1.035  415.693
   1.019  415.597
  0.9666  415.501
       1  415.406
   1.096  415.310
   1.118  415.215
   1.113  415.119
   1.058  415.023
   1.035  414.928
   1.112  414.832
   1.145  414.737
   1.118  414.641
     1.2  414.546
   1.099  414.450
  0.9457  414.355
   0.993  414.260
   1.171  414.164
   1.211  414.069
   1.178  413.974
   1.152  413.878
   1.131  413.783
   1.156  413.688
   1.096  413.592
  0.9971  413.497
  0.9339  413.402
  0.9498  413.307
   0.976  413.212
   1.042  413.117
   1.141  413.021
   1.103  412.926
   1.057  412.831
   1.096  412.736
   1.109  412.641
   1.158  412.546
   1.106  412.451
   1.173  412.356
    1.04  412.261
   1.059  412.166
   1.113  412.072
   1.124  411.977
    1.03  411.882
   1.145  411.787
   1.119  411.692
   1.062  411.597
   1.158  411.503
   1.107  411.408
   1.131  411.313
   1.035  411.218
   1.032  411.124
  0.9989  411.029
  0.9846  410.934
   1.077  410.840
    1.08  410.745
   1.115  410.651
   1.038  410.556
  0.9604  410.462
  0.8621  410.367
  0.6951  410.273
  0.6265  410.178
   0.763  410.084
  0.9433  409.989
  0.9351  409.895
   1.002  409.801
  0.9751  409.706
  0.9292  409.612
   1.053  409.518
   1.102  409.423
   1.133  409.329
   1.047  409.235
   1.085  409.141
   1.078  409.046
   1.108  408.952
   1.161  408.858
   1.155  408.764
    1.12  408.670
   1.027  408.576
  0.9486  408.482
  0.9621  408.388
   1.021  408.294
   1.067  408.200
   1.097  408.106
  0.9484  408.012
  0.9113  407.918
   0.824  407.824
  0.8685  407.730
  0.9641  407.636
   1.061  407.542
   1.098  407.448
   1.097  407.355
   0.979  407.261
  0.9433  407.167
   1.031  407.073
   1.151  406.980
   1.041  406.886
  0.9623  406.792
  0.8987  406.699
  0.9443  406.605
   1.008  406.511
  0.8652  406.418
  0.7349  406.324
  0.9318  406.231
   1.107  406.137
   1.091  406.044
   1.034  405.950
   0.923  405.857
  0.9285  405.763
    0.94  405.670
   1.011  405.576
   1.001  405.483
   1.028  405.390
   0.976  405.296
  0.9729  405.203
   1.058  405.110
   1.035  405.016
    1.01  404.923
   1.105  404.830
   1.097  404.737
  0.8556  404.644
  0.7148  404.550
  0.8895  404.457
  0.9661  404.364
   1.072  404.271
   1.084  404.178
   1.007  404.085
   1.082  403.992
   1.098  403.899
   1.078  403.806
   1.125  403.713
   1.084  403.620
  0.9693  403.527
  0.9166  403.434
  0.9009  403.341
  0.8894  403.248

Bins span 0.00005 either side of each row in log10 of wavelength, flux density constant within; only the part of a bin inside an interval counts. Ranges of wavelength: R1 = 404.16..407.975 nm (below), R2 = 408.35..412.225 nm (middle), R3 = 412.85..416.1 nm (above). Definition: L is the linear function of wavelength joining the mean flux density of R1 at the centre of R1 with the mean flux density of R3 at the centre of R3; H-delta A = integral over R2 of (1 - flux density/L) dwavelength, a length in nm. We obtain 0.004 nm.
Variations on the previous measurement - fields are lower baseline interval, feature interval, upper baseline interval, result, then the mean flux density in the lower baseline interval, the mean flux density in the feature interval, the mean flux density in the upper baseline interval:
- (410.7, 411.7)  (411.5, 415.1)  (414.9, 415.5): -0.08 nm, 1.07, 1.09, 1.06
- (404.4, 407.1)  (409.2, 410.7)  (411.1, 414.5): 0.14 nm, 0.977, 0.948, 1.09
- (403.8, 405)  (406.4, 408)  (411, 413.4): 0.08 nm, 1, 0.981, 1.08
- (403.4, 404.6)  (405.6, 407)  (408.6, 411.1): 0.05 nm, 1.01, 0.967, 1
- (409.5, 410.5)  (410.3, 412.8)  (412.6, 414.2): -0.25 nm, 0.88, 1.07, 1.09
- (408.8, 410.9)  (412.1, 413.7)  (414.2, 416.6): -0.05 nm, 0.991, 1.07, 1.08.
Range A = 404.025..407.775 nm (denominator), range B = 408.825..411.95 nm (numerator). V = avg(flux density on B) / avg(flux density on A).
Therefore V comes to 1.03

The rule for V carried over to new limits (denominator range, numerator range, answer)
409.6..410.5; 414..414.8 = 1.29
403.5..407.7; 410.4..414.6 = 1.08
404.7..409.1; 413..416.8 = 1.07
